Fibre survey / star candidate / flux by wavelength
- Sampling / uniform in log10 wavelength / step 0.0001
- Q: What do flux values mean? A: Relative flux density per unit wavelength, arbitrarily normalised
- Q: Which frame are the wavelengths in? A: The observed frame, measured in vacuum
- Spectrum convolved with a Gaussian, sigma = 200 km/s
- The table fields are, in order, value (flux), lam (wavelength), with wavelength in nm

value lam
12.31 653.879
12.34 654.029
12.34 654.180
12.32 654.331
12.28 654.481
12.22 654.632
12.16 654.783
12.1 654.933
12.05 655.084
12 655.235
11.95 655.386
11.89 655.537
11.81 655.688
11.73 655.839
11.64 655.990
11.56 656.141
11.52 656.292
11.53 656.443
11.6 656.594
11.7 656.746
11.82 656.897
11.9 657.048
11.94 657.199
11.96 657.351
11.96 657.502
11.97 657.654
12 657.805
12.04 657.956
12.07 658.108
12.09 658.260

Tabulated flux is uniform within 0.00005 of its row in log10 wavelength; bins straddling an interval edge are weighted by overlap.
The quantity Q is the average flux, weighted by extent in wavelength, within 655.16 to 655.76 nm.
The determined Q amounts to 11.9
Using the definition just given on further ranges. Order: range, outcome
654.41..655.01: 12.2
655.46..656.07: 11.8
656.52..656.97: 11.7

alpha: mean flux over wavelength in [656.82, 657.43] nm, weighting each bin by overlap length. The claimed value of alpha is 11.9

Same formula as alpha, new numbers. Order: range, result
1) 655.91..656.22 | 11.6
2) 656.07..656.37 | 11.5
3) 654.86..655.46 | 12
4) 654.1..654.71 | 12.3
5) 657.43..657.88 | 12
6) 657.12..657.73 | 12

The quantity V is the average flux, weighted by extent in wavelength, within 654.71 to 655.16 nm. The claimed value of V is 12.1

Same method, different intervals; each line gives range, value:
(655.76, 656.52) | 11.6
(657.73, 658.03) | 12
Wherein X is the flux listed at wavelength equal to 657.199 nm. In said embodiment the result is 11.94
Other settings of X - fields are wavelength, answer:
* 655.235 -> 12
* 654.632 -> 12.22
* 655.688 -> 11.81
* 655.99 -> 11.64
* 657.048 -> 11.9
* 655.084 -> 12.05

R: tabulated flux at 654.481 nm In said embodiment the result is 12.28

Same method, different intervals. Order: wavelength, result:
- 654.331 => 12.32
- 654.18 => 12.34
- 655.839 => 11.73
